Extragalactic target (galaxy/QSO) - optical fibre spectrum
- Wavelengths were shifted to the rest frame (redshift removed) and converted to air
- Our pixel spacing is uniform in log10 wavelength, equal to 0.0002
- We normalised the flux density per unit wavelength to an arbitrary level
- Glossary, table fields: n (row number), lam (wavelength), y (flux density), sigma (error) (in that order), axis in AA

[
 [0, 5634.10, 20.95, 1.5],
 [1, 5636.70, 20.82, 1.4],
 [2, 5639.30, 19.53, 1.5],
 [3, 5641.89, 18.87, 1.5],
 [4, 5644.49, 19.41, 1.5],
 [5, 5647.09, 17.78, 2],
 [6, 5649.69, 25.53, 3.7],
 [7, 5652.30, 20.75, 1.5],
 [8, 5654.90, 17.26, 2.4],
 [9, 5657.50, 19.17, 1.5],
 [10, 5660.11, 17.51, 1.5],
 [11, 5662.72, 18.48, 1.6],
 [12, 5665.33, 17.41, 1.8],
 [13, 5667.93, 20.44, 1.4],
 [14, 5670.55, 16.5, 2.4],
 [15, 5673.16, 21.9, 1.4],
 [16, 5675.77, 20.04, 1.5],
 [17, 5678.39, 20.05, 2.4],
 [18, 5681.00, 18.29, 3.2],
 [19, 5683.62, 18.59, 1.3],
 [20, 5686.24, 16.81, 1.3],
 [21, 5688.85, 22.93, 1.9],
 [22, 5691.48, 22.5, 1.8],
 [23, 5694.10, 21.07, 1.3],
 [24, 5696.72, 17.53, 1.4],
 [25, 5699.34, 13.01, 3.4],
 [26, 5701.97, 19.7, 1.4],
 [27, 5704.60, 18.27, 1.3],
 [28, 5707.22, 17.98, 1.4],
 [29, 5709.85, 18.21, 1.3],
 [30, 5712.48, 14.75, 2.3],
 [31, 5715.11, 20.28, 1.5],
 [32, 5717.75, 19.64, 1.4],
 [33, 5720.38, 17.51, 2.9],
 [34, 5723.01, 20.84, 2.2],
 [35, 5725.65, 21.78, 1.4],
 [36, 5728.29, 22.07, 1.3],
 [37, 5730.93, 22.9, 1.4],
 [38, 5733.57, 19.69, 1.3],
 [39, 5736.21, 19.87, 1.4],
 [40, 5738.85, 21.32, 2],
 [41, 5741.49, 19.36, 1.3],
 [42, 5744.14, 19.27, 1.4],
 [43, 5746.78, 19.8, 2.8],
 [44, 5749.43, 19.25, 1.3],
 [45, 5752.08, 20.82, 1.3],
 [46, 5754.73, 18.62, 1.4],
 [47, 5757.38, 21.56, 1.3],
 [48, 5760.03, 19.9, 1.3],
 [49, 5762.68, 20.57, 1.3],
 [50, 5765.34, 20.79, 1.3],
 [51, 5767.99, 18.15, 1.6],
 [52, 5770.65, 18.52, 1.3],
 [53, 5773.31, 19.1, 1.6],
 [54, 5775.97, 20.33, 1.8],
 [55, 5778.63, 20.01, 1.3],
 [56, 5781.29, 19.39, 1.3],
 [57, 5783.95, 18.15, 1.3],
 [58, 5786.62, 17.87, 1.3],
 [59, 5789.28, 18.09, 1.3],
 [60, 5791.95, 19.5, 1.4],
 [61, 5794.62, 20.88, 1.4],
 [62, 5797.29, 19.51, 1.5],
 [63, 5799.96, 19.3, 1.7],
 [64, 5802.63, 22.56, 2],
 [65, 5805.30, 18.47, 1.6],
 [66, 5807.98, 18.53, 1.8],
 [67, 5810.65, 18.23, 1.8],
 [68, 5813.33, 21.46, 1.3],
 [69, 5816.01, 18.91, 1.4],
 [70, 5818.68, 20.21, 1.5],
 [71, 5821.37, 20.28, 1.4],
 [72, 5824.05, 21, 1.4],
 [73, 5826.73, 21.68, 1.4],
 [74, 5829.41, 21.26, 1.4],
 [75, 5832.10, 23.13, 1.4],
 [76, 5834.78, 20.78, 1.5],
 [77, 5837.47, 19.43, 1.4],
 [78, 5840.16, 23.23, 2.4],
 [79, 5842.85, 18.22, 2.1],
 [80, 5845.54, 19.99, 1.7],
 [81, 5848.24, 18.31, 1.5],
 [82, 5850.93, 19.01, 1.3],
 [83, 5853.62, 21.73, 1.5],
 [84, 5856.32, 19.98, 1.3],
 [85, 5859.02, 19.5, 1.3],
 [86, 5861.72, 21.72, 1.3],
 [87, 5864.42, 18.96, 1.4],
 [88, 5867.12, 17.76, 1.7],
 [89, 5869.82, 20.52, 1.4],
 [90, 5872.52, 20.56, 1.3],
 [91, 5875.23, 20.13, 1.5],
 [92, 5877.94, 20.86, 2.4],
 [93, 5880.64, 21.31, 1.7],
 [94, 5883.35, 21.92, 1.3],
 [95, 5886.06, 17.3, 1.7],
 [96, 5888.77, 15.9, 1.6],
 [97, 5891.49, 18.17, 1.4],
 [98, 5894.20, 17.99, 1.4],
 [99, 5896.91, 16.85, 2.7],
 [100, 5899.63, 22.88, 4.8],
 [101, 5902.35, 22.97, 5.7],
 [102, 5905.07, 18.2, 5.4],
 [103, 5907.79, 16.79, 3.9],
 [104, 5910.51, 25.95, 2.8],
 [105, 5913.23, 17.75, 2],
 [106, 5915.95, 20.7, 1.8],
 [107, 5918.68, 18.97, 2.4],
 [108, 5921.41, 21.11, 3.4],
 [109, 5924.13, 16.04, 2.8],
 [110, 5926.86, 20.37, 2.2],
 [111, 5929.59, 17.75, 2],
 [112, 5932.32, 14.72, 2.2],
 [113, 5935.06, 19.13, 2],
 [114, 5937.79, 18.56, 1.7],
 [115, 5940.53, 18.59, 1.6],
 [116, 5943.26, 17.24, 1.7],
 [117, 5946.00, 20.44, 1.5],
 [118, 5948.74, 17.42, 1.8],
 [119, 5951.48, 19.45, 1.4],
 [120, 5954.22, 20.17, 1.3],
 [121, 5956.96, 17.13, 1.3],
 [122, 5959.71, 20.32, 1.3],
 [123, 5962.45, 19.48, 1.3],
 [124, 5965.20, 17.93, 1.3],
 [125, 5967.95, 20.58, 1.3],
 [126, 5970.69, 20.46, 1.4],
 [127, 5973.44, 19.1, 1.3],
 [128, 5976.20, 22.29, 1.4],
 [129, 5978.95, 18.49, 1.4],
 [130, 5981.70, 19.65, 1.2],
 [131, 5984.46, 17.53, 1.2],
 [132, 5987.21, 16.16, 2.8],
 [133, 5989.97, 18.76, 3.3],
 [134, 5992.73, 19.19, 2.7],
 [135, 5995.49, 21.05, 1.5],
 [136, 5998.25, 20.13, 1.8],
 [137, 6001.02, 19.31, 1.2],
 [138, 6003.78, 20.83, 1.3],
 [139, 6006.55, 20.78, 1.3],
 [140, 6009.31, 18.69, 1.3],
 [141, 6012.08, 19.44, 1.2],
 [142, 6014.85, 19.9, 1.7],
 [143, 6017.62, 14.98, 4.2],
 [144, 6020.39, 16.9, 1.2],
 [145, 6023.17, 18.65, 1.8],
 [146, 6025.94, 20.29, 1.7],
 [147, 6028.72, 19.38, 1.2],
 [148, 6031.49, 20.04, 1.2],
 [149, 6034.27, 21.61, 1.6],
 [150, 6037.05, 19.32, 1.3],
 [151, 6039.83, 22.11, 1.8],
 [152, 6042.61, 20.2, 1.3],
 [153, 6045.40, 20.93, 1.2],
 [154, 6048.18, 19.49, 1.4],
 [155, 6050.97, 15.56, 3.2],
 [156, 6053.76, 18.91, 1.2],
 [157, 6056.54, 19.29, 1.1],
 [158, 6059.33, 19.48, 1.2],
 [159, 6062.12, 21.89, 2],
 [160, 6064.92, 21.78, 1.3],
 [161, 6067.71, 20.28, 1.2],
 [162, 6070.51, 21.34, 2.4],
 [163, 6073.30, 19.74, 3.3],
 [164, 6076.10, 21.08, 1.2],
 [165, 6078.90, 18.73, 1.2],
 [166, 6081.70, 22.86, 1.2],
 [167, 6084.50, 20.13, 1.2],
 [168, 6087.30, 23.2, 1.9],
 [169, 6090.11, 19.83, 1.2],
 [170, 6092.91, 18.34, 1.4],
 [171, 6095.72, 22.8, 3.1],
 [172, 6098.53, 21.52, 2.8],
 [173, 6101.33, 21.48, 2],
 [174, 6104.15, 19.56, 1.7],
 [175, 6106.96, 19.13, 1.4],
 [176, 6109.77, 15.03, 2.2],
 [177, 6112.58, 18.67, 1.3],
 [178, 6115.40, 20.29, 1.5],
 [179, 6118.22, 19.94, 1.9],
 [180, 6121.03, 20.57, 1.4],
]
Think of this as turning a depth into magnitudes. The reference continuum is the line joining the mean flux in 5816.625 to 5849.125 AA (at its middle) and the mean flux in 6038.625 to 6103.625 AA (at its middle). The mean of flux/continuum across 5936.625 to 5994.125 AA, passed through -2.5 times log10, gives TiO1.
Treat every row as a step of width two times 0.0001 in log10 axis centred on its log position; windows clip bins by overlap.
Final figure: 0.08 mag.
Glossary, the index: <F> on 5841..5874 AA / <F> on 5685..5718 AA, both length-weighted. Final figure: 1.06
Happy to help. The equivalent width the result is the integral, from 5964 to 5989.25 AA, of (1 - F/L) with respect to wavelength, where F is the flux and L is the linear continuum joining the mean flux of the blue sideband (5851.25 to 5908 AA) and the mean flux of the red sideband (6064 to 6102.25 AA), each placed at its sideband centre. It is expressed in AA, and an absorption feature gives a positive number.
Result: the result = 1.4 AA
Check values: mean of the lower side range 19.7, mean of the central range 19.1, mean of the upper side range 20.9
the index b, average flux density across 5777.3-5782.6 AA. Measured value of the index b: 19.7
